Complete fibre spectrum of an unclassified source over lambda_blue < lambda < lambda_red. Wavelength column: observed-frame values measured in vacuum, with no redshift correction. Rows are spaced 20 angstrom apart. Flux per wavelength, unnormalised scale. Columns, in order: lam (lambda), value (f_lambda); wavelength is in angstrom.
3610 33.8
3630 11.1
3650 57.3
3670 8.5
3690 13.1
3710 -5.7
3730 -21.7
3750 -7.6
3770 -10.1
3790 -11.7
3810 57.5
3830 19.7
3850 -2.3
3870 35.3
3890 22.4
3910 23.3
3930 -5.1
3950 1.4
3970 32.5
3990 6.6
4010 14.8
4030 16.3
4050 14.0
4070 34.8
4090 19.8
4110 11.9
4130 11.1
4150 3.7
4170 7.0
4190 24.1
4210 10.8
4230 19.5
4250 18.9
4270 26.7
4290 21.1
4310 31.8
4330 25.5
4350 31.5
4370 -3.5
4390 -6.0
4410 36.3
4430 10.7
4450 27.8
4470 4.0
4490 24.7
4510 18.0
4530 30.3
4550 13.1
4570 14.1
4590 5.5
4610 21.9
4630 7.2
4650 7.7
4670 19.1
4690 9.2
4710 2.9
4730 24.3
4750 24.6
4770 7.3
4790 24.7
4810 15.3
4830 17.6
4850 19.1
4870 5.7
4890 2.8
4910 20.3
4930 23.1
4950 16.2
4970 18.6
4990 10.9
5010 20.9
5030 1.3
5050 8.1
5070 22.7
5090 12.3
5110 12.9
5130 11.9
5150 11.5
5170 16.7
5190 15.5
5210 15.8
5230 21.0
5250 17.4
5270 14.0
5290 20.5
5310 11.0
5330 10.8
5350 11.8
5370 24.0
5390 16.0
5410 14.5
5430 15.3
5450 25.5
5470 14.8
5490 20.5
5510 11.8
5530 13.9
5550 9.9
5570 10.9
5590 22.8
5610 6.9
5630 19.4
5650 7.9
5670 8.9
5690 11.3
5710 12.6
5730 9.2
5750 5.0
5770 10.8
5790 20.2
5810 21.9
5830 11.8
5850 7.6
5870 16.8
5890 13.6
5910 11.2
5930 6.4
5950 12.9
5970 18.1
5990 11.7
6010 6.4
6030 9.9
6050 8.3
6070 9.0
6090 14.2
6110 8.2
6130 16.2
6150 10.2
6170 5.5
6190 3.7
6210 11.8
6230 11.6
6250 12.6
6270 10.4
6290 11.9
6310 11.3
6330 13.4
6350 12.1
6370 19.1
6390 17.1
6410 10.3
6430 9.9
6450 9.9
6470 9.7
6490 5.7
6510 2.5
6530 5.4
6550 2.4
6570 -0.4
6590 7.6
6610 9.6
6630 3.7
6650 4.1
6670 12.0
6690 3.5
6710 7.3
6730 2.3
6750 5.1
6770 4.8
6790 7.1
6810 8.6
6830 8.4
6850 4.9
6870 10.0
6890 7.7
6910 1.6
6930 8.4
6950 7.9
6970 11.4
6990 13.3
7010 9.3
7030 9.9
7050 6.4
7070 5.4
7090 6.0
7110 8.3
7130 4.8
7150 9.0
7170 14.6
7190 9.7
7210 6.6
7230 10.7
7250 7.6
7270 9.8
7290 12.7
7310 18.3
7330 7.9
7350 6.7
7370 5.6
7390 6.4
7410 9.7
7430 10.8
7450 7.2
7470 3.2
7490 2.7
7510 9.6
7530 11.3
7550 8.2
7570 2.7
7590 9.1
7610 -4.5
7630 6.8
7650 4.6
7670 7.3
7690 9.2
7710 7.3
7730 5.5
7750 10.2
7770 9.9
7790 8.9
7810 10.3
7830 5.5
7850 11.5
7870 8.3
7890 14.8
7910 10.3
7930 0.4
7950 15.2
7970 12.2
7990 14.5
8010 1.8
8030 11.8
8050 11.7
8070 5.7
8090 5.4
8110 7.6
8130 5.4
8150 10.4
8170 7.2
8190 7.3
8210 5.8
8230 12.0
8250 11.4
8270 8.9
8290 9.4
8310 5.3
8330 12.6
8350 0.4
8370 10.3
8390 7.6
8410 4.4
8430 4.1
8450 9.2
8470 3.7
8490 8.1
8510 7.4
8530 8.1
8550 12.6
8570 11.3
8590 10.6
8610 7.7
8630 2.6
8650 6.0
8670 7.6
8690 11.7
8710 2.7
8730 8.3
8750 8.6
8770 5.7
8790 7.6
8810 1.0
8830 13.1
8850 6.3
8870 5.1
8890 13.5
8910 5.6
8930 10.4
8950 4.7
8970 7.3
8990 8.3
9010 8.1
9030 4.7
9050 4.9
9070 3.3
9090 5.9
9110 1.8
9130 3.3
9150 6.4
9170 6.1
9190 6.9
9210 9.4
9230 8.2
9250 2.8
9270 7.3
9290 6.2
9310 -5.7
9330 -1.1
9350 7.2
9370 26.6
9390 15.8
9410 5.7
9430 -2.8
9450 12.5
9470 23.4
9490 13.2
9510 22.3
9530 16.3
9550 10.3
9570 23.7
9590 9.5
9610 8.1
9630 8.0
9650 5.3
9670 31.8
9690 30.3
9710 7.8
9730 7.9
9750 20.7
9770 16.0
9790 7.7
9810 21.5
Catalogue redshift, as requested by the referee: 1.60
